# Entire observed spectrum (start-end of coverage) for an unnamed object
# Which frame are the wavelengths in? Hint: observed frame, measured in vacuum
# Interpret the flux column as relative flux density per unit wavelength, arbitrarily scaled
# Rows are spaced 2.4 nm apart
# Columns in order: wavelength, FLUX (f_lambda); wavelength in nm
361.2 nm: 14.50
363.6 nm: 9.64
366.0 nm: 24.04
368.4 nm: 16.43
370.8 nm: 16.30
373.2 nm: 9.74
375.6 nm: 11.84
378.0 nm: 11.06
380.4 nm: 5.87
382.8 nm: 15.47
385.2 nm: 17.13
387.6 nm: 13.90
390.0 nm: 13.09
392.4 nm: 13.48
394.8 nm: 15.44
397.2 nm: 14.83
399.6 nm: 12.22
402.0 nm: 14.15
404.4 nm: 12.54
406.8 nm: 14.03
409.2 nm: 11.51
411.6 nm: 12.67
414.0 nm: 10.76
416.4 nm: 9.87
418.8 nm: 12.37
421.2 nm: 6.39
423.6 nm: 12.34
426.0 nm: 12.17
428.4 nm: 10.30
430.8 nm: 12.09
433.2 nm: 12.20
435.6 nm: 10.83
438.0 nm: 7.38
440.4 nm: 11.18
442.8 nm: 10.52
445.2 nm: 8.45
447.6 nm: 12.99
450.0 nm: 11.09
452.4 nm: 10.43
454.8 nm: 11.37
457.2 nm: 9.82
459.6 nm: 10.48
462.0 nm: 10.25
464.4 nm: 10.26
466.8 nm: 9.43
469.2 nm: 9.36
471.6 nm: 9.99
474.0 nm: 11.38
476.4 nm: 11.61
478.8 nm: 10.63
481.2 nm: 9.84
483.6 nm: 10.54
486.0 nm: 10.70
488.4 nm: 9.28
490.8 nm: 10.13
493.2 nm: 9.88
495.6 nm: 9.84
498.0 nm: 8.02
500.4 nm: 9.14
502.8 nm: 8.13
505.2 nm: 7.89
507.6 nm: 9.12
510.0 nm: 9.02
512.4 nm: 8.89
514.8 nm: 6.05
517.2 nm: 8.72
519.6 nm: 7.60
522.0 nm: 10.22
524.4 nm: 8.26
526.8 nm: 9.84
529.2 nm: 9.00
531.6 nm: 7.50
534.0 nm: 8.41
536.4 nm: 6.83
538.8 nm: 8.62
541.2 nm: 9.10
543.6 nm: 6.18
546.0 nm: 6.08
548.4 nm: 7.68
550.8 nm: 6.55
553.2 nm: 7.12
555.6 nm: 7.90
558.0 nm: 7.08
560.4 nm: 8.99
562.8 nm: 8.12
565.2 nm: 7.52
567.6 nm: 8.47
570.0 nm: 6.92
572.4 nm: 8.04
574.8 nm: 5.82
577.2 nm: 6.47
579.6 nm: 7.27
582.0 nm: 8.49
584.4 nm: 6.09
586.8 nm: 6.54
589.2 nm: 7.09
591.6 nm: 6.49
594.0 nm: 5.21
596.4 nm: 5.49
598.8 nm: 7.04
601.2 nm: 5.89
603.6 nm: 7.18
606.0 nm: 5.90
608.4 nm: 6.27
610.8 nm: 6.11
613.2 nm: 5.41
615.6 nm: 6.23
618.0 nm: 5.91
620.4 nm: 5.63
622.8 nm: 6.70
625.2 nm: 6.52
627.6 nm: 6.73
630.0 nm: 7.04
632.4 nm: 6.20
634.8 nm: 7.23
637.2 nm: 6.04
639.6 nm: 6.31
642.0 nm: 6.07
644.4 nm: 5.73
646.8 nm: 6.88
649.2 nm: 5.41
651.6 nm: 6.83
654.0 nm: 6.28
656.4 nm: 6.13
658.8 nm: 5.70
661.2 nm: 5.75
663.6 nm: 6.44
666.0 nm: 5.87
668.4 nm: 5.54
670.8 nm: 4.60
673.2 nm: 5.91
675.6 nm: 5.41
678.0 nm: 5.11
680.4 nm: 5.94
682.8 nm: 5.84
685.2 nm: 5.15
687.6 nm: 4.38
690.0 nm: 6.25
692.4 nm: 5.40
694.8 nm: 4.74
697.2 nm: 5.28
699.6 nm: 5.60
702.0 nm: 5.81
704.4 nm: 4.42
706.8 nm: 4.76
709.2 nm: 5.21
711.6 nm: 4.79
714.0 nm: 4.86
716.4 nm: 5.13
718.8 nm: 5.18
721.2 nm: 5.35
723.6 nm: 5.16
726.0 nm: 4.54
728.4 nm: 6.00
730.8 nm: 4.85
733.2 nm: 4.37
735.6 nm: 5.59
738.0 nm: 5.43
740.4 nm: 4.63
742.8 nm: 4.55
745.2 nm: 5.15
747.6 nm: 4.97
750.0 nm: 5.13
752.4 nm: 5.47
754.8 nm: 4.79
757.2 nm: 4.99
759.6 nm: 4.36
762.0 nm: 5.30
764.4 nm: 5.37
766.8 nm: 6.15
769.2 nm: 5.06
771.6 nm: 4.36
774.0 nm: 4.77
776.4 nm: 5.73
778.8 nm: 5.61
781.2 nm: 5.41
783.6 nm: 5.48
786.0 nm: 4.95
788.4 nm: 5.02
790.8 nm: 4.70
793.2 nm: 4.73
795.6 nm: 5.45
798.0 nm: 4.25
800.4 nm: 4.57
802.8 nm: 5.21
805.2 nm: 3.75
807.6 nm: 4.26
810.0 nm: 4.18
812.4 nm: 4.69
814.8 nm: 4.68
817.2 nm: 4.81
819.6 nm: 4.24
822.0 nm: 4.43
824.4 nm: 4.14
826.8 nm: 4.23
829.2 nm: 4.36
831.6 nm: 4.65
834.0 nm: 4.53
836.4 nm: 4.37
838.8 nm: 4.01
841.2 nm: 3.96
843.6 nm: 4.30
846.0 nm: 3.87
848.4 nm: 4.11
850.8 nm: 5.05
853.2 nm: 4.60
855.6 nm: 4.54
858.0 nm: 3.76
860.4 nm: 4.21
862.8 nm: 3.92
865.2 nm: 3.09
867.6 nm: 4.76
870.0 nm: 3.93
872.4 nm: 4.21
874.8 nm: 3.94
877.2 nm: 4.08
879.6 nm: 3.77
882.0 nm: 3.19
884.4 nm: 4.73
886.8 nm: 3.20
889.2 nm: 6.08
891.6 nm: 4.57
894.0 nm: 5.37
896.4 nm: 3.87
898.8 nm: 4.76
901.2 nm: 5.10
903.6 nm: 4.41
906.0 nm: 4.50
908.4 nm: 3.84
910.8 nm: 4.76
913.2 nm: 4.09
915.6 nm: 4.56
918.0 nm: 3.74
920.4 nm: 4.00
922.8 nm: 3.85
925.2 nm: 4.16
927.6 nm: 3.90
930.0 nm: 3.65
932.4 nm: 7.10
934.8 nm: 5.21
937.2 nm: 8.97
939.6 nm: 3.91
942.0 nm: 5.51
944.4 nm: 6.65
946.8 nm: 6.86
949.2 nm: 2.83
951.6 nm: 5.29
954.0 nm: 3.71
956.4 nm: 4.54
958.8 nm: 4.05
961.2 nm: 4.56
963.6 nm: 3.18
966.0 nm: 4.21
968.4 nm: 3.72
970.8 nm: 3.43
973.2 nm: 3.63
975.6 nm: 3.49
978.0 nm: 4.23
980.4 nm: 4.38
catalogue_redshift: 0.185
